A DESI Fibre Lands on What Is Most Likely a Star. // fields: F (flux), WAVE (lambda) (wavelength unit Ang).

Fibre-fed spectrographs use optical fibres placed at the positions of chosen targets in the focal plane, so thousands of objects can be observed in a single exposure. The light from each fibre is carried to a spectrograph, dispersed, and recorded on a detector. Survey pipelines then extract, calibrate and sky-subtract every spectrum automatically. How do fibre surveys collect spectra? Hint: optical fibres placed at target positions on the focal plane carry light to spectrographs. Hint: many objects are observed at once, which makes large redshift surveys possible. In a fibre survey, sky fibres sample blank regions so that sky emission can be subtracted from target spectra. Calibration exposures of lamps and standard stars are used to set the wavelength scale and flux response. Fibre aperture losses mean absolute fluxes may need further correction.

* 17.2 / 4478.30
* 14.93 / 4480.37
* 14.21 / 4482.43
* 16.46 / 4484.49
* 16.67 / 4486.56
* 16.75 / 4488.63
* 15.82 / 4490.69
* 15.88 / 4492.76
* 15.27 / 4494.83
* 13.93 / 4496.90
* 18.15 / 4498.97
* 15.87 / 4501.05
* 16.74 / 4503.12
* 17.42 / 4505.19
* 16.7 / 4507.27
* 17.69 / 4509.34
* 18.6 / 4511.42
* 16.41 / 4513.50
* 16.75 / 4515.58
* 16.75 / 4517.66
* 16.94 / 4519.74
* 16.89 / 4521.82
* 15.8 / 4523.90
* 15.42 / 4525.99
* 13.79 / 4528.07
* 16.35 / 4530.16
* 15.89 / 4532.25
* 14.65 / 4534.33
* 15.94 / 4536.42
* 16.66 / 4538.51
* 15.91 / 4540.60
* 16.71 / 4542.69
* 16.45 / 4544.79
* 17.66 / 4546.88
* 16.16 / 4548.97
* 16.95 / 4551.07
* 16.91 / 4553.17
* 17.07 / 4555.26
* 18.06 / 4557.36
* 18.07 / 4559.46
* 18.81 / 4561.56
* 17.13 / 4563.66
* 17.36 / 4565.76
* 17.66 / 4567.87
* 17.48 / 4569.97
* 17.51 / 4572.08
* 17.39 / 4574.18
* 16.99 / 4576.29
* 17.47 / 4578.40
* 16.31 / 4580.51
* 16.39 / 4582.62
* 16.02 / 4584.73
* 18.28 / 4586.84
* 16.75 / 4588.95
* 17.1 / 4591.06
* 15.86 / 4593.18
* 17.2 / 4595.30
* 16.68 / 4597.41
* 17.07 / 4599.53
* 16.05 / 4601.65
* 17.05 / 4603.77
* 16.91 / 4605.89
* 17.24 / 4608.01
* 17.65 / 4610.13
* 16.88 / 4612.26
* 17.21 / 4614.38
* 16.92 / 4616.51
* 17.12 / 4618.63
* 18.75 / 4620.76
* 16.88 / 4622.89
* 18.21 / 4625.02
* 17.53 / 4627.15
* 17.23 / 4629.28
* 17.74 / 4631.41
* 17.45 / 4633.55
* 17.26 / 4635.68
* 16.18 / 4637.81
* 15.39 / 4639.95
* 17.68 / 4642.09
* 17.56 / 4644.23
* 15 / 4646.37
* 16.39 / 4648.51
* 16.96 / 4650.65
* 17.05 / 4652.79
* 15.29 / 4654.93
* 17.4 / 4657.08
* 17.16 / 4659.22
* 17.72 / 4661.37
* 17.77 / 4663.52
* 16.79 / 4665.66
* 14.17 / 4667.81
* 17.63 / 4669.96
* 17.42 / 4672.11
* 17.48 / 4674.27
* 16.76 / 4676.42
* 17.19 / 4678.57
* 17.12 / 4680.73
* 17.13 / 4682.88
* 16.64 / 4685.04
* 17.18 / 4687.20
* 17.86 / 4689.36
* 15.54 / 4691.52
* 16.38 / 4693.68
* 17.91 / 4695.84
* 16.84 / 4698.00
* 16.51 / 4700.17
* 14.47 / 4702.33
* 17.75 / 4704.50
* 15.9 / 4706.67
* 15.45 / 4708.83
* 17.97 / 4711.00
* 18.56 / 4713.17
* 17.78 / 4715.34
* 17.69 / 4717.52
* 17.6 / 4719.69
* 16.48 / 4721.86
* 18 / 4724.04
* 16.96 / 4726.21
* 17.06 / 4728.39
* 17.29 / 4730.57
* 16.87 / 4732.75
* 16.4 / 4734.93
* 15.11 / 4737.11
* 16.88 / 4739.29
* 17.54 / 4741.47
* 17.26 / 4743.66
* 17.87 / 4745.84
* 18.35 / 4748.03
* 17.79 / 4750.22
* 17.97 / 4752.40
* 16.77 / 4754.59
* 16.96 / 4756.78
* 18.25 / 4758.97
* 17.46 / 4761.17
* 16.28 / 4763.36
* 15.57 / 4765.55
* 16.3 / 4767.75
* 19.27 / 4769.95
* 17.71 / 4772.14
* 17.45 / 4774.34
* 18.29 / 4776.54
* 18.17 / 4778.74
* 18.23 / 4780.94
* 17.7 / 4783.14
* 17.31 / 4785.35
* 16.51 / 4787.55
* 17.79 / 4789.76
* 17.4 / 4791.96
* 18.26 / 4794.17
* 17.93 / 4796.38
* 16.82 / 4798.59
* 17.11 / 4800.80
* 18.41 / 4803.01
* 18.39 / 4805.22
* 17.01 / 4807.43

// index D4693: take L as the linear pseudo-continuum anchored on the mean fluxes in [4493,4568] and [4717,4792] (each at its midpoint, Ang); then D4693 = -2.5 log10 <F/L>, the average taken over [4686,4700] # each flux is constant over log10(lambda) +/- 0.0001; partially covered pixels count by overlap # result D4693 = 0.01 mag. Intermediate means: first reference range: 16.6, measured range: 16.9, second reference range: 17.3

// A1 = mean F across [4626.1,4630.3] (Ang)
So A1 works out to 17.4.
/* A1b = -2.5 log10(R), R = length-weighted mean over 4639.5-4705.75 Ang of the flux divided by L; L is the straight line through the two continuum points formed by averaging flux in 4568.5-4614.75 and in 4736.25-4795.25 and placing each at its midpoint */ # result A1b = 0.03 mag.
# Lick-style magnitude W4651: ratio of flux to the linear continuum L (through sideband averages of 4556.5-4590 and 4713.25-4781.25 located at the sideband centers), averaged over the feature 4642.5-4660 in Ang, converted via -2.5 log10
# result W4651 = 0.046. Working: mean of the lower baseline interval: 17.4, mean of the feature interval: 16.6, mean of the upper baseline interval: 17.4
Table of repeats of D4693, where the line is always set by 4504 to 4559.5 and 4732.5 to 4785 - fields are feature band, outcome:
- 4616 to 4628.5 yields -0.04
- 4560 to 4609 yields -0.02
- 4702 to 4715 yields 0.02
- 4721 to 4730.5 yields 0.01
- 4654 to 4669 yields 0.03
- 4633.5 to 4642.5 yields 0.02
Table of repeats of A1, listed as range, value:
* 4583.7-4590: 17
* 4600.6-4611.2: 17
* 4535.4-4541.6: 16.2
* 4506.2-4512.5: 17.6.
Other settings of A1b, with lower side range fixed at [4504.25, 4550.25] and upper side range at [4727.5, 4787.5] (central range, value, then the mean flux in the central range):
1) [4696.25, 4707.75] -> 0.05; 16.4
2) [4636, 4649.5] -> 0.03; 16.4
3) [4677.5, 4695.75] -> 0.01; 16.9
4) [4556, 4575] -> -0.07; 17.7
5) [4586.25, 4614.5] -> -0.02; 17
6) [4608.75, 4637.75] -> -0.04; 17.4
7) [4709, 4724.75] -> -0.03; 17.6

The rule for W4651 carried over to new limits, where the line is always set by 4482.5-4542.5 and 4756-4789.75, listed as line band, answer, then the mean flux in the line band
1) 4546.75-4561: -0.05 mag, 17.3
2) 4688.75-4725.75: 0.01 mag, 17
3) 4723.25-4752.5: 0.00 mag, 17.2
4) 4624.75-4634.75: -0.05 mag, 17.6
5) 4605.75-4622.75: -0.04 mag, 17.3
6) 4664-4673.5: 0.02 mag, 16.6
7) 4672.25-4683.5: -0.01 mag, 17.2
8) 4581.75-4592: -0.02 mag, 16.9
